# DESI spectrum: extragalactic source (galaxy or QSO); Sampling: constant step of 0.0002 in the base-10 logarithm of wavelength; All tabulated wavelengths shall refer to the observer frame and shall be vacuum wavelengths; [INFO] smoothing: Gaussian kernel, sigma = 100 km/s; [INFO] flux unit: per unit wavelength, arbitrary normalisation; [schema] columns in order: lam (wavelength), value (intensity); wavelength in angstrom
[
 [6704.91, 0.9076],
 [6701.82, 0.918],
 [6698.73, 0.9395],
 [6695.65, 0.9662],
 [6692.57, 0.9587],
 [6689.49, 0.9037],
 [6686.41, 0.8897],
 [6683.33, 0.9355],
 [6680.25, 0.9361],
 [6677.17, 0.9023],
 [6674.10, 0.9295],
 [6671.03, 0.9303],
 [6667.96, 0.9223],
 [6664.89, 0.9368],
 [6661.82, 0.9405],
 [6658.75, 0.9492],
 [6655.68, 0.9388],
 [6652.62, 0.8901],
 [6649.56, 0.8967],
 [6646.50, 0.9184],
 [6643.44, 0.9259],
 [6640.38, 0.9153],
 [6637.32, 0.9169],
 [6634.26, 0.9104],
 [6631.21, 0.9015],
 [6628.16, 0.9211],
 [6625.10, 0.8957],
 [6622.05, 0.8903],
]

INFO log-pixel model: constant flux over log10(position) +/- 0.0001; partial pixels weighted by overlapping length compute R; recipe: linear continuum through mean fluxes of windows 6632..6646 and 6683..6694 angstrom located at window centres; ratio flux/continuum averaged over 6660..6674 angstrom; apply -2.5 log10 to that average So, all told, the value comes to -0.02 mag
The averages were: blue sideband 0.916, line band 0.933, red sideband 0.92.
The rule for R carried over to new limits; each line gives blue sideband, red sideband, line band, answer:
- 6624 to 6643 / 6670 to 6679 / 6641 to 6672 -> -0.01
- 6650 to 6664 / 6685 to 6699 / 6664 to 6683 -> 0.00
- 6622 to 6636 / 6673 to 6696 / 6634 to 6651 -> 0.00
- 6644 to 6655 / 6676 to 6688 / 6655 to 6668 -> -0.03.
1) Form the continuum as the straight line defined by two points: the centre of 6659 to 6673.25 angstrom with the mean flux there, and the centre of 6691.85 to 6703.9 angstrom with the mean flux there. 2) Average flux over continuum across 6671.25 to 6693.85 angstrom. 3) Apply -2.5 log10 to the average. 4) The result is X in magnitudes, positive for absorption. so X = 0.02 mag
